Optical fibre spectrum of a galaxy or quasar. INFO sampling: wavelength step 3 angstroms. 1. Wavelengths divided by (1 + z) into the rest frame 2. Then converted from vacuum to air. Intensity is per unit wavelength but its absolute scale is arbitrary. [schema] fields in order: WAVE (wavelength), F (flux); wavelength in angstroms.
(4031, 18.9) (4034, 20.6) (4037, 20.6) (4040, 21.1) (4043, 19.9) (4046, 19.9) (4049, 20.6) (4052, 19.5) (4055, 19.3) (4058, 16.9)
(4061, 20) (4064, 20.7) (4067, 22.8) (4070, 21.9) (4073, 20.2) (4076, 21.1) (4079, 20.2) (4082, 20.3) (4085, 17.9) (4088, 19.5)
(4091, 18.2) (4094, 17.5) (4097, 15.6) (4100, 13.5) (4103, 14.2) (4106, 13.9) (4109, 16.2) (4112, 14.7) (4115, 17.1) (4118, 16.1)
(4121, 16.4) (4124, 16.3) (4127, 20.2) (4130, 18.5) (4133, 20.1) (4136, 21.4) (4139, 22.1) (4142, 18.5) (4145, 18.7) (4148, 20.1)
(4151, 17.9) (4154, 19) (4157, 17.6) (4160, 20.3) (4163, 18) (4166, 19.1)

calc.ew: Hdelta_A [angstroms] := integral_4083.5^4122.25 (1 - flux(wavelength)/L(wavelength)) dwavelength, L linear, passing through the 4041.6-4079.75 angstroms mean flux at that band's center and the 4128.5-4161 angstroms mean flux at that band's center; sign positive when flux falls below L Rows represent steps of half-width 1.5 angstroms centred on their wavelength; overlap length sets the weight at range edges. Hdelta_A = 7.1 angstroms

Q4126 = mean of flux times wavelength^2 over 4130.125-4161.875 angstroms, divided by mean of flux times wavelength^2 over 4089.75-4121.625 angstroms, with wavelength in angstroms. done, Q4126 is 1.26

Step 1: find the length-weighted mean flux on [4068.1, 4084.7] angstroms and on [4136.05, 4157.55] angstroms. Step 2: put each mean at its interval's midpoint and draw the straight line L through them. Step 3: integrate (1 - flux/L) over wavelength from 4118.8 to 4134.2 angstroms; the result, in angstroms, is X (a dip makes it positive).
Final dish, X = 1.2 angstroms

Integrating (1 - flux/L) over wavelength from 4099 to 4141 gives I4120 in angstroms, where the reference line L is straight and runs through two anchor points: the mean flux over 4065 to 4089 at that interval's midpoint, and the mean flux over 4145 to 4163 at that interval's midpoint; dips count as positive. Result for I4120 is 4.9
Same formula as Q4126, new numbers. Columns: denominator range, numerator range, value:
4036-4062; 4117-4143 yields 1.00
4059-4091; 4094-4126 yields 0.78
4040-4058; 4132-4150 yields 1.07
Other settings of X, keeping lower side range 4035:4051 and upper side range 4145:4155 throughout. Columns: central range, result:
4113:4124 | 1.7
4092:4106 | 3.2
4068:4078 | -0.6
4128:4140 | -0.8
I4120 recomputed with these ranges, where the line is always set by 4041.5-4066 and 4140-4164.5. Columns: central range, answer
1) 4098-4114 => 3.8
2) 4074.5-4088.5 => -0.3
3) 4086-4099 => 1.2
